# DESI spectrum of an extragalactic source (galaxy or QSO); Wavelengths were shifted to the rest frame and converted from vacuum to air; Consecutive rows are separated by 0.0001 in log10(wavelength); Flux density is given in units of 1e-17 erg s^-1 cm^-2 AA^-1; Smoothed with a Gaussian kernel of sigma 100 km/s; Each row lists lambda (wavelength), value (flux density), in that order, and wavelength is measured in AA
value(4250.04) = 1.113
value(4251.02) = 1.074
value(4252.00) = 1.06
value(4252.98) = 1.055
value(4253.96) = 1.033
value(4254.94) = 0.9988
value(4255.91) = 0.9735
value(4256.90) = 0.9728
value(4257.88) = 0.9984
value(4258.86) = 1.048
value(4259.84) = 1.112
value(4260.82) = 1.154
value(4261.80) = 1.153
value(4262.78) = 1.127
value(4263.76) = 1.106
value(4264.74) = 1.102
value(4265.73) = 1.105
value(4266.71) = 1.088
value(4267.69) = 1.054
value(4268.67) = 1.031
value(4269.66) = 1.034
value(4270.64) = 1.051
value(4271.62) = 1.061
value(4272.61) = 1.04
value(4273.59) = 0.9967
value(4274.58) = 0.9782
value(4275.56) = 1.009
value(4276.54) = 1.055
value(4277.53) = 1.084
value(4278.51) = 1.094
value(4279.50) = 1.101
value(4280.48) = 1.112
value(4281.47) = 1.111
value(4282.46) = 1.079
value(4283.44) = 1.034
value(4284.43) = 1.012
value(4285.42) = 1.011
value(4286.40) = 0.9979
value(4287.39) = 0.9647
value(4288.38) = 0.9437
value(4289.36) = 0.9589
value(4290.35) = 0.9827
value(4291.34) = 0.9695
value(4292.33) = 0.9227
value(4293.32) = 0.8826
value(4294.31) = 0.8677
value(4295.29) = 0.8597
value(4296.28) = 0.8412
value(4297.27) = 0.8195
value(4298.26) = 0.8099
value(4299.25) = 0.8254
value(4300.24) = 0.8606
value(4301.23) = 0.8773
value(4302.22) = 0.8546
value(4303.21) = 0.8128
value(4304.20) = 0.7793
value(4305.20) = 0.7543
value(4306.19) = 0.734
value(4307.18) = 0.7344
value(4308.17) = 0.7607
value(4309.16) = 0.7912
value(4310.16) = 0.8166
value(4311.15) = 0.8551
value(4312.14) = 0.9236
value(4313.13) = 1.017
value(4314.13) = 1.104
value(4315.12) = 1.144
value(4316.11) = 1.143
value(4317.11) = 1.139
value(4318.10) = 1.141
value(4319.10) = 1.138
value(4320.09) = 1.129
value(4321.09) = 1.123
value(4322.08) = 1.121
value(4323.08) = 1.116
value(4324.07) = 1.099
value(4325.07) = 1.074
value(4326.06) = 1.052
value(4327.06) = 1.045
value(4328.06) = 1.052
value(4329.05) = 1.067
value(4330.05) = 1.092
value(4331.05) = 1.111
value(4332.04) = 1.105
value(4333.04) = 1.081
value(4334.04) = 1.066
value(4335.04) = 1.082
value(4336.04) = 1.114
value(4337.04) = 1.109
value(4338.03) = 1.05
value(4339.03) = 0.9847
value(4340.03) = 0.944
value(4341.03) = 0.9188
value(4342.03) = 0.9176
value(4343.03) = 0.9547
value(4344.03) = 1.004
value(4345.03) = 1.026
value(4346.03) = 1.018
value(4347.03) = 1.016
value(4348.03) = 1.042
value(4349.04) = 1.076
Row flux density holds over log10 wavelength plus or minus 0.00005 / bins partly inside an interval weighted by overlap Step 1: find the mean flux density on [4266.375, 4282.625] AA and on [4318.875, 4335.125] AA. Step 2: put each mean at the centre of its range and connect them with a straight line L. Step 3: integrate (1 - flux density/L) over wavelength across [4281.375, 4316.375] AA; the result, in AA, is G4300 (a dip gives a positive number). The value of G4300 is 5.34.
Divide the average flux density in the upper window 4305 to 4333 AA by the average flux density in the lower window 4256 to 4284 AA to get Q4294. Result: 0.96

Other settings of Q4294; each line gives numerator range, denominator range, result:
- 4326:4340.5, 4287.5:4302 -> 1.20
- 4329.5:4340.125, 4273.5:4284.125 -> 1.01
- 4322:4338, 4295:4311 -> 1.34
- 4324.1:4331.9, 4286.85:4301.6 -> 1.20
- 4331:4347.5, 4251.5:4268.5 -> 0.96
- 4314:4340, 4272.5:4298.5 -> 1.11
